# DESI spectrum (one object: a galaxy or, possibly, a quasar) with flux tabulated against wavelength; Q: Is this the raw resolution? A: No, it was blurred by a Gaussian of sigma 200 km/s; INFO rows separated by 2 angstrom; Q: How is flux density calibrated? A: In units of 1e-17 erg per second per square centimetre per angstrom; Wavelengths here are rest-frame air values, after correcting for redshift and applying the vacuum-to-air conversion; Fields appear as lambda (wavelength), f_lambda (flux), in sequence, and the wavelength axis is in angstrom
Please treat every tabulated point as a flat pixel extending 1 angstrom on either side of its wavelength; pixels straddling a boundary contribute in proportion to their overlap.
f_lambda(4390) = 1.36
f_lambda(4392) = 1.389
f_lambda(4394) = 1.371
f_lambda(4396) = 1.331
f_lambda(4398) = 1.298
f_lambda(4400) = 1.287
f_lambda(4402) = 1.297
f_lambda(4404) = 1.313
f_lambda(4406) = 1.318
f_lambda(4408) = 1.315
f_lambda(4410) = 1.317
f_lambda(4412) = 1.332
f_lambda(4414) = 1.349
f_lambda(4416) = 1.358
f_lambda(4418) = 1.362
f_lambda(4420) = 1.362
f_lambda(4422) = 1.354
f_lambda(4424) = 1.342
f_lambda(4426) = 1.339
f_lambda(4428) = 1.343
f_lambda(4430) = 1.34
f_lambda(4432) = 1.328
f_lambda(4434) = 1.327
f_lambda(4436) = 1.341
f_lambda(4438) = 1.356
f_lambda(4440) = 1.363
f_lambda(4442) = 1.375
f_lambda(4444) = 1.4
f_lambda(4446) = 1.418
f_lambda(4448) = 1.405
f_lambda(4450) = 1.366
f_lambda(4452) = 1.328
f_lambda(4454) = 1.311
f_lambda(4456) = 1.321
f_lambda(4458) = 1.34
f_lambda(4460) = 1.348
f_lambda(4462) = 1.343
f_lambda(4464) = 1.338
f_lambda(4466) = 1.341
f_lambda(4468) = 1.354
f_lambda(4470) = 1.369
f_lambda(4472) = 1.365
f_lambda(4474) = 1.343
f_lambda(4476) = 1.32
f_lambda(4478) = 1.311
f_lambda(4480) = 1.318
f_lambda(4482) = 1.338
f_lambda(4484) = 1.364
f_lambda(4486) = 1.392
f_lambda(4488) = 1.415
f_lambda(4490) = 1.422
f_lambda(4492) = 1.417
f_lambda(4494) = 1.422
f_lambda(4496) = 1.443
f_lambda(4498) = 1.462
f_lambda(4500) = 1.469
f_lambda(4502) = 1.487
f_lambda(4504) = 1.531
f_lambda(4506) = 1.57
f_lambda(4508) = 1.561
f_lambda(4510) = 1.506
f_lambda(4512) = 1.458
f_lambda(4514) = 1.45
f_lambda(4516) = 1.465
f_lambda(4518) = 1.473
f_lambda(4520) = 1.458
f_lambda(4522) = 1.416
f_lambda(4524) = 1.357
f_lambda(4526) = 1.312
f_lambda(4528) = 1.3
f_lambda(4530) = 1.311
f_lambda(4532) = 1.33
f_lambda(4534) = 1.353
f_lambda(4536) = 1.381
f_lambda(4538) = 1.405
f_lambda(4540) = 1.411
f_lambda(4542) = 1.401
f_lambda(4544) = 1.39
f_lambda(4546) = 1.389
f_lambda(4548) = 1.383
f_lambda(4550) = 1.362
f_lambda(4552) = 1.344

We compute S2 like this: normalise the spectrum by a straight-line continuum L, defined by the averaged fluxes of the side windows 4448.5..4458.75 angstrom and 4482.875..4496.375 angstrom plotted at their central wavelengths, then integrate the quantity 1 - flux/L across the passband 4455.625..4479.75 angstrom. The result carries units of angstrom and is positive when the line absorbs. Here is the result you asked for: 0.4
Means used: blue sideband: 1.34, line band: 1.34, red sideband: 1.41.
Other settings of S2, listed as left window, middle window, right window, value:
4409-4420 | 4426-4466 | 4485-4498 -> 0.72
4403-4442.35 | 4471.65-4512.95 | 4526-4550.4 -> -2.11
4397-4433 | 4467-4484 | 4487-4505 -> 0.96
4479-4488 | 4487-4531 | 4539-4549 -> -2.14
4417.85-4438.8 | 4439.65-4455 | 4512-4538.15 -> -0.21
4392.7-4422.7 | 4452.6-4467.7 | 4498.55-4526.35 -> 0.70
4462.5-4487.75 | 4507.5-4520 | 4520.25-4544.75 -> -1.10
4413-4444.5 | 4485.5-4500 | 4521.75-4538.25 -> -0.87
